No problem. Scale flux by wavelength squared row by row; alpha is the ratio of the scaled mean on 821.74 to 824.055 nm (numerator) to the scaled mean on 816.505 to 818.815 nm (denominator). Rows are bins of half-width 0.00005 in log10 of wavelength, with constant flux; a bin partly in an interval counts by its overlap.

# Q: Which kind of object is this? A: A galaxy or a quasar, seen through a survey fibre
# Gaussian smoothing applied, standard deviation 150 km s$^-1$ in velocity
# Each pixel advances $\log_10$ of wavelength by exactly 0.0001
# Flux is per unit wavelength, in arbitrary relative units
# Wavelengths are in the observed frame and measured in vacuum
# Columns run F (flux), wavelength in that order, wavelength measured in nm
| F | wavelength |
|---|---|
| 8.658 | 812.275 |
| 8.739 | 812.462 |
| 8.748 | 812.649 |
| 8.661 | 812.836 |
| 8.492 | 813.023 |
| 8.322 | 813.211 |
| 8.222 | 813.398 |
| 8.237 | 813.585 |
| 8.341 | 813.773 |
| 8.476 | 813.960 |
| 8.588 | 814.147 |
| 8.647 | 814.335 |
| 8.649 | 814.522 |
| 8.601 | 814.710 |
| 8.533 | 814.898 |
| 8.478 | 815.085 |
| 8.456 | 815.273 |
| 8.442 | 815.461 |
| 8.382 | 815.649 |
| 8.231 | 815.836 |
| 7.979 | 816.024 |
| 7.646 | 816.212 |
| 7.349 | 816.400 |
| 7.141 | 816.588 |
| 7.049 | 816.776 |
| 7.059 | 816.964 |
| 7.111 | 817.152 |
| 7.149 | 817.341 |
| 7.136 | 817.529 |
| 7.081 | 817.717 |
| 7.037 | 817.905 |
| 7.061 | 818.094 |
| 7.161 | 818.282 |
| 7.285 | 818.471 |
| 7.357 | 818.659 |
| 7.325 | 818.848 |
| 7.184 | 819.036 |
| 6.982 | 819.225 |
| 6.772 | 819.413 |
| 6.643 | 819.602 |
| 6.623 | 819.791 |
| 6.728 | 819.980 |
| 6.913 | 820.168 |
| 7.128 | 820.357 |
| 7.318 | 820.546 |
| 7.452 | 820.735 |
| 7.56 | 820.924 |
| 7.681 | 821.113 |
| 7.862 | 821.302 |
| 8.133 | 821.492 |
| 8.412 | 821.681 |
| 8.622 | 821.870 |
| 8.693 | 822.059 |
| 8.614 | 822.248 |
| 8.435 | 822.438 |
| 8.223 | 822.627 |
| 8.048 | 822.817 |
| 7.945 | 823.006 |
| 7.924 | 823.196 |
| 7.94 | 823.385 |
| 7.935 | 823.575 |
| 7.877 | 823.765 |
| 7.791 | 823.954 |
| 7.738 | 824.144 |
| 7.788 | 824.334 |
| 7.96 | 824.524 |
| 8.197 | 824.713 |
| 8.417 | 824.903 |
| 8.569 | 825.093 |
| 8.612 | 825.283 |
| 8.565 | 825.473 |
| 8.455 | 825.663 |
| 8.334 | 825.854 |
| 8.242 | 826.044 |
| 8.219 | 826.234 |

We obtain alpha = 1.16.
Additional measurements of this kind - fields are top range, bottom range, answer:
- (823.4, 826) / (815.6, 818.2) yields 1.13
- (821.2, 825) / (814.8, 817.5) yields 1.06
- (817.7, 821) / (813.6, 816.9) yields 0.88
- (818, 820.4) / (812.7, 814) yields 0.85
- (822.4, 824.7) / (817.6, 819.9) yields 1.14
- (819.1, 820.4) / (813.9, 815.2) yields 0.81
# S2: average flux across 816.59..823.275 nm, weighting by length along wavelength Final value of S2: 7.47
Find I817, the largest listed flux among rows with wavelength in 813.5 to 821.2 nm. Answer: 8.649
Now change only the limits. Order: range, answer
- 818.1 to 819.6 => 7.357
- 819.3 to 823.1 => 8.693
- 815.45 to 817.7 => 8.442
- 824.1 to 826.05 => 8.612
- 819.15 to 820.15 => 6.982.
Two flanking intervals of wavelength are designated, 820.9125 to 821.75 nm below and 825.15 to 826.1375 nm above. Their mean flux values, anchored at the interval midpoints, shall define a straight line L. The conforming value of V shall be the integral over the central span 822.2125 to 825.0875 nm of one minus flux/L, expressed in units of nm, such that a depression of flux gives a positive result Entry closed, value 0.05 nm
